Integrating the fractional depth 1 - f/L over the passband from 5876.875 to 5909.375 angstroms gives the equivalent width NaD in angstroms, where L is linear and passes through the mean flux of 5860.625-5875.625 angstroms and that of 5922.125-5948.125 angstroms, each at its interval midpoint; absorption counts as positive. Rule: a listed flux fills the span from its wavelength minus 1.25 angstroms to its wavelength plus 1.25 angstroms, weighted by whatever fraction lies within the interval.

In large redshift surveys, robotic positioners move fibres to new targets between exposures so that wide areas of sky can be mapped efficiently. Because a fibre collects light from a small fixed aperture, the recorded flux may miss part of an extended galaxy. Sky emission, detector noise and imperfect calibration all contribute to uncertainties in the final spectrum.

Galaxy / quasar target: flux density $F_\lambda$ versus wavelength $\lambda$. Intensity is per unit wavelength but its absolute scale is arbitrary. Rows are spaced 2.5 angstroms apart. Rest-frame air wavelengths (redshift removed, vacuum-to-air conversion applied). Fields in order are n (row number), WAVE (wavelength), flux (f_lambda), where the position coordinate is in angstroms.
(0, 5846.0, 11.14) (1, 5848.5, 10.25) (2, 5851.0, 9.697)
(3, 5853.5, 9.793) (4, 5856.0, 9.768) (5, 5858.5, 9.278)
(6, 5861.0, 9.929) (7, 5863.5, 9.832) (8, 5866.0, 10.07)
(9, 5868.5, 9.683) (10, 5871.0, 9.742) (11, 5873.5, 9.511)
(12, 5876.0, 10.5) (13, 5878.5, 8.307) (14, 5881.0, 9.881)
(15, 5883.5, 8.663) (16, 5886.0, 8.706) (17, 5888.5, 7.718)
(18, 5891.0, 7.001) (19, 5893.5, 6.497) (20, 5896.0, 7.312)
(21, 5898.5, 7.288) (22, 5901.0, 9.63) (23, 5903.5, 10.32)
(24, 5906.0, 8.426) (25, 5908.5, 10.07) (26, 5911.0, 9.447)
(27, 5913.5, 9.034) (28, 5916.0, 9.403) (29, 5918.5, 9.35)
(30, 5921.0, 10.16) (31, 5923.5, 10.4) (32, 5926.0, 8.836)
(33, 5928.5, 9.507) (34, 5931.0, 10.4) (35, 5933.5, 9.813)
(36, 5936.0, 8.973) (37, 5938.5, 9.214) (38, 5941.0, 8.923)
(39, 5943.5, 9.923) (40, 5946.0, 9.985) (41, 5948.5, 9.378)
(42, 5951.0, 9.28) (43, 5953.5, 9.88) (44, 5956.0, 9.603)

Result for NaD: 4.3 angstroms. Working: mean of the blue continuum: 9.83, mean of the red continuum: 9.59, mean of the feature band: 8.45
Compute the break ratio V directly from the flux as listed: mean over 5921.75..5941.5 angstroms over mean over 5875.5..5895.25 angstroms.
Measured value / 1.15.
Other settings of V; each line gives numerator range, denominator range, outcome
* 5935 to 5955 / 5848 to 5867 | 0.96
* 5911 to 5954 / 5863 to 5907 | 1.08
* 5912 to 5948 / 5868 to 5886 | 1.02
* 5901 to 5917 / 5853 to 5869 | 0.97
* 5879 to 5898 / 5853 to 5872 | 0.81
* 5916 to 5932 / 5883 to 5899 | 1.29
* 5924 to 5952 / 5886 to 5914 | 1.13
